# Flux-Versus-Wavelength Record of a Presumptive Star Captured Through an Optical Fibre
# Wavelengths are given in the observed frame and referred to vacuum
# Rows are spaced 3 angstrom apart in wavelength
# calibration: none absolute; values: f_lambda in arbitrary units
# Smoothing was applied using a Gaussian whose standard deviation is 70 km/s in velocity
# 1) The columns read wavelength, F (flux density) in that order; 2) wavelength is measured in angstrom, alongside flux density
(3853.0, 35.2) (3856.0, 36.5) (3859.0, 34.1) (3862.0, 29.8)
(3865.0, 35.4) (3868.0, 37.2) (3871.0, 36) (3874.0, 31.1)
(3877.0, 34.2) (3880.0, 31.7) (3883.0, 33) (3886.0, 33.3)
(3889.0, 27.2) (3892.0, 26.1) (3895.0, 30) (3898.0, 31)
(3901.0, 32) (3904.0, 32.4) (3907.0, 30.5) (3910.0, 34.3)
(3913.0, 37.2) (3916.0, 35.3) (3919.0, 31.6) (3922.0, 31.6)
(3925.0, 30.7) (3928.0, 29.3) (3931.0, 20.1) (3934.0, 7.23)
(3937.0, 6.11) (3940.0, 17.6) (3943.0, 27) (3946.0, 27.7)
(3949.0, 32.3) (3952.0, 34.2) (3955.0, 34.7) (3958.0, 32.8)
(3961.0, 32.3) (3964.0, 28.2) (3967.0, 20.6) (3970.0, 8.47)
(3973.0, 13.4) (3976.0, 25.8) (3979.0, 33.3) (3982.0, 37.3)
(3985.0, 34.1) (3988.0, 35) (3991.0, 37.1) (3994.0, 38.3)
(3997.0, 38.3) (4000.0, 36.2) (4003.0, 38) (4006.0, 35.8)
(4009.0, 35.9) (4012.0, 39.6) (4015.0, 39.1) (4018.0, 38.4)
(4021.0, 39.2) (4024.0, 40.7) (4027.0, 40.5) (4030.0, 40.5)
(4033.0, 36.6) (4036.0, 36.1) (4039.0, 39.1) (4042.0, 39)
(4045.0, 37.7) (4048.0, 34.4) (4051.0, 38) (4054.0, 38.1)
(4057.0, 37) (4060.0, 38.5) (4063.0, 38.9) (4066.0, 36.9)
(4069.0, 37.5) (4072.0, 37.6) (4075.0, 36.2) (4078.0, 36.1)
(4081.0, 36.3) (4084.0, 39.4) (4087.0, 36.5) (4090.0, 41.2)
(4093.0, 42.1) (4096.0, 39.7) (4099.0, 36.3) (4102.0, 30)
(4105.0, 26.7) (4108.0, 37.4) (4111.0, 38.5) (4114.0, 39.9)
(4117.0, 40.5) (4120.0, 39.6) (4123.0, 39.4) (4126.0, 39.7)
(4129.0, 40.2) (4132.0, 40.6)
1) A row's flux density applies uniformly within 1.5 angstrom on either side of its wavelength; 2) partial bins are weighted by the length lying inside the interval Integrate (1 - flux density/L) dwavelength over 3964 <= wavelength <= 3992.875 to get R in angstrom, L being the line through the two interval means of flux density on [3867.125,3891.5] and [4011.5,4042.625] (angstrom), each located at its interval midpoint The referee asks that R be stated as 7.4 angstrom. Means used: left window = 32.6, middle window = 27.4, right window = 39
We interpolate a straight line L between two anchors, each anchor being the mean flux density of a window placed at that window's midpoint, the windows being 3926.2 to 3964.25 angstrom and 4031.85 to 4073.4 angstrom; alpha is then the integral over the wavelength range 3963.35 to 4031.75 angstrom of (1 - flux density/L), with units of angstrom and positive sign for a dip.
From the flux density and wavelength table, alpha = -4.7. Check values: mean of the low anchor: 25.3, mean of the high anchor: 37.5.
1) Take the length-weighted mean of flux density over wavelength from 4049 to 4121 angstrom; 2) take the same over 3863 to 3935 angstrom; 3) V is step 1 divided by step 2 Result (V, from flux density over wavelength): 1.21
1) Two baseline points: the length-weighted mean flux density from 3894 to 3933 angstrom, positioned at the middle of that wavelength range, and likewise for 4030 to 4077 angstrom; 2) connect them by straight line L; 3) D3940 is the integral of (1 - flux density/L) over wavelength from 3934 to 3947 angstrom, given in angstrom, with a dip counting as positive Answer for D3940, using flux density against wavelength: 5.81 angstrom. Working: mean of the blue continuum 30.9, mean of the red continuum 37.5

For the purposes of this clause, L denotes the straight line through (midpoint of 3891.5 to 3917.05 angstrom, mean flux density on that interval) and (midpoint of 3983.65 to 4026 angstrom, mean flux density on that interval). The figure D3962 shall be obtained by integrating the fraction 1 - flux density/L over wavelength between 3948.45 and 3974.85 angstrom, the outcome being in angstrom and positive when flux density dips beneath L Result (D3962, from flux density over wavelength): 6.8 angstrom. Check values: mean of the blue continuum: 32.3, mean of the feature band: 26.1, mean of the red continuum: 37.6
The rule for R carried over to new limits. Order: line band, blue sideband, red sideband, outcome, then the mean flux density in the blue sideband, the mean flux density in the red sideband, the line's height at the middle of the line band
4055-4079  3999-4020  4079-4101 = 0.56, 37.6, 38.5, 38.3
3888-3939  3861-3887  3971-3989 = 6.85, 33.6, 29.1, 31.9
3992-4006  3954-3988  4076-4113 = -3.69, 27.6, 36.7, 29.7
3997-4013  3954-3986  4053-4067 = -2.97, 27.1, 37.9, 31.3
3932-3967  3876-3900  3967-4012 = 6.95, 30.8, 31.8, 31.4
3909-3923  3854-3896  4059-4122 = -0.23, 32.6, 37.4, 33.5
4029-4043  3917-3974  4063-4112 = -2.47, 24.7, 36.8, 32.4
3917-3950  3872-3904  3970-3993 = 7.14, 31.1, 29.6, 30.4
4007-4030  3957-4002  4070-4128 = -4.60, 30.1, 37.6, 32.6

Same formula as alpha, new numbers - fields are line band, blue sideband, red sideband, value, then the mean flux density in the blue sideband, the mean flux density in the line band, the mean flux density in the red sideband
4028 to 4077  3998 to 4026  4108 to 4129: 1.3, 38.1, 37.6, 39.5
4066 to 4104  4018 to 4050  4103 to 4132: 0.9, 38.4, 37.2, 38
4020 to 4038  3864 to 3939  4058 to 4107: -2.2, 29.7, 38.9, 36.9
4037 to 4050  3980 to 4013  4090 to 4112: -0.4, 36.8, 37.5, 36.1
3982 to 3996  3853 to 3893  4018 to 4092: -0.1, 32.9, 36.3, 38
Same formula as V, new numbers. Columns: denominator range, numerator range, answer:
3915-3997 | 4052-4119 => 1.35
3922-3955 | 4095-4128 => 1.54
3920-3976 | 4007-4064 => 1.58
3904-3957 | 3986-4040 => 1.37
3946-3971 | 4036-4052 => 1.32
